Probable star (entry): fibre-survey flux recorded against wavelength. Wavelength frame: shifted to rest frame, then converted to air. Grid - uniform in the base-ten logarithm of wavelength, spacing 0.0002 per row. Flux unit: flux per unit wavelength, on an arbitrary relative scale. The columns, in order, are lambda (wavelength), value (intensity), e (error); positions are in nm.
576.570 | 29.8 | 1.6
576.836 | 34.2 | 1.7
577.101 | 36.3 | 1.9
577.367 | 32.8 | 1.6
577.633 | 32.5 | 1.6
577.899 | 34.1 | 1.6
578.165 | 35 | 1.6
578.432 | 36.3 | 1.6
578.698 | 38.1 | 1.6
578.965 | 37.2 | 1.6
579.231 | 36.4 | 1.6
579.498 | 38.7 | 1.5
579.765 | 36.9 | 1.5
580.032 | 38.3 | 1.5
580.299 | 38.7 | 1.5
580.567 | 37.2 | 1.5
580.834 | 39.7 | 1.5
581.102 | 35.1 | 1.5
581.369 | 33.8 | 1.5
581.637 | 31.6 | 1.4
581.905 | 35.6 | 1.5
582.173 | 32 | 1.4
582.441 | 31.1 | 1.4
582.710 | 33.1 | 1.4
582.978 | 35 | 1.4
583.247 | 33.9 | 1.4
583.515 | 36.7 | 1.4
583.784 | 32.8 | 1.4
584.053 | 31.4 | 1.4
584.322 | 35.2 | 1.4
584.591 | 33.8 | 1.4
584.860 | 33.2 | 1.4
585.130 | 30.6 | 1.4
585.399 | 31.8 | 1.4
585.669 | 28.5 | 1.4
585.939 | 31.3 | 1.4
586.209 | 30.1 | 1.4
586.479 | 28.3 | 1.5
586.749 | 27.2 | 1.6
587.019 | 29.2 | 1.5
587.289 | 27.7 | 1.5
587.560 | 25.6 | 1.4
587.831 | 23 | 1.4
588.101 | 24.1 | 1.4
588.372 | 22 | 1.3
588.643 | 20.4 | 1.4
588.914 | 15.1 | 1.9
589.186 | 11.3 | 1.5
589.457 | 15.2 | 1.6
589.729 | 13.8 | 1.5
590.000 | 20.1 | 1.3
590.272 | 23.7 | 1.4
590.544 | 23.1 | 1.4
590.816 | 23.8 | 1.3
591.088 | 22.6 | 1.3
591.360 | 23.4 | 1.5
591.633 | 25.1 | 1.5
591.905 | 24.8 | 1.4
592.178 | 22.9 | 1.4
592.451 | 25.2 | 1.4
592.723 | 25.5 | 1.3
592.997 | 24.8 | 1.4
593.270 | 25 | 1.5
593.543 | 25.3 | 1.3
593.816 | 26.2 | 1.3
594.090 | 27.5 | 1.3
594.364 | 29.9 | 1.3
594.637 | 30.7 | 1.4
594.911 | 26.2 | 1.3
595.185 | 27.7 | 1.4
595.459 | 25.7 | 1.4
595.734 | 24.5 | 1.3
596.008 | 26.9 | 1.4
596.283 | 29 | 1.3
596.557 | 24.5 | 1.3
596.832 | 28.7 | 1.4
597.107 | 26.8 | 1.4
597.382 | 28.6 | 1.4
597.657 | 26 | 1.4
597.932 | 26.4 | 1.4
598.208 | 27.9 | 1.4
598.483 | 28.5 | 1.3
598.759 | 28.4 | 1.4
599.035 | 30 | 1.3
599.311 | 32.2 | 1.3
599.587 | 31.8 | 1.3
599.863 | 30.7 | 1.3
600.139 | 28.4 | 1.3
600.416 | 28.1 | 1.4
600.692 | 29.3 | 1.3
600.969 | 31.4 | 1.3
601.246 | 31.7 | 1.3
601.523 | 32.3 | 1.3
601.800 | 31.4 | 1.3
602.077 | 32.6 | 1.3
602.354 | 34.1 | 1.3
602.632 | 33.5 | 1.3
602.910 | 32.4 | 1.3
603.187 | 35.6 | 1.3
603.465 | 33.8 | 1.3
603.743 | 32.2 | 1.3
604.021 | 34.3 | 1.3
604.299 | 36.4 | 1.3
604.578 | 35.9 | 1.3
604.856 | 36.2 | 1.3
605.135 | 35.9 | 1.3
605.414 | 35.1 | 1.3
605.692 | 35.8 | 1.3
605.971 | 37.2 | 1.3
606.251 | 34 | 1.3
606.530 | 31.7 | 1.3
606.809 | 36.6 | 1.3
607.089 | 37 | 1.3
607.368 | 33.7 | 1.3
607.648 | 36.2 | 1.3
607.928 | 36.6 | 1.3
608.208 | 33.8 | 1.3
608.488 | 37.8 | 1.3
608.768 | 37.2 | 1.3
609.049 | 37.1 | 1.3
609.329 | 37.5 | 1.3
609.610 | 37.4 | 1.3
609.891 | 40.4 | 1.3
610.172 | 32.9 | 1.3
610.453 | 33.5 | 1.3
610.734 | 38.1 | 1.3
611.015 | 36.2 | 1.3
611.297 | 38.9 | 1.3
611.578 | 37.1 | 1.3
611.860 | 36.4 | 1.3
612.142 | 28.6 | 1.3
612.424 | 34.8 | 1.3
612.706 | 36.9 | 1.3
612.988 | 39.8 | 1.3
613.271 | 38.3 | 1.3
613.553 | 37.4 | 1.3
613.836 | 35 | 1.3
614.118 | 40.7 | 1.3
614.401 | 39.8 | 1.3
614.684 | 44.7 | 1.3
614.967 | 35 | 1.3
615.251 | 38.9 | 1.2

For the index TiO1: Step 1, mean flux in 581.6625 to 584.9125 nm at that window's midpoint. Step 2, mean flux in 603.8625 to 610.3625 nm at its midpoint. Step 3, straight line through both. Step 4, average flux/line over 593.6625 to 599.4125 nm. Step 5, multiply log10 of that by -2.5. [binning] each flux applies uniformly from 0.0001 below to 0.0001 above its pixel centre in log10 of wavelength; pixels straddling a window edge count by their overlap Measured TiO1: 0.251 mag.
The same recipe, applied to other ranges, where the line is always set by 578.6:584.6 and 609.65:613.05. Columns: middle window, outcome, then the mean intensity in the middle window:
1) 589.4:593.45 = 0.484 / 22.8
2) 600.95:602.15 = 0.127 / 31.9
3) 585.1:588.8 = 0.298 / 27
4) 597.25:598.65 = 0.285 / 27.5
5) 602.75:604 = 0.072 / 33.6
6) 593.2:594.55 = 0.300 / 27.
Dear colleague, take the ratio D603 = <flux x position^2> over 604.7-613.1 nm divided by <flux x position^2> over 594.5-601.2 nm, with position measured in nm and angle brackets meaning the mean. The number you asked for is 1.32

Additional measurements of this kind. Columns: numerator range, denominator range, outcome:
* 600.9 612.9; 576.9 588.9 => 1.18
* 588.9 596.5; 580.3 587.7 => 0.76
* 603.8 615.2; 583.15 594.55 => 1.51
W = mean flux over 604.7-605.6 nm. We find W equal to 35.8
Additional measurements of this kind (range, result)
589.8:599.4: 26.1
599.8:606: 33.2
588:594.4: 22.4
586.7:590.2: 21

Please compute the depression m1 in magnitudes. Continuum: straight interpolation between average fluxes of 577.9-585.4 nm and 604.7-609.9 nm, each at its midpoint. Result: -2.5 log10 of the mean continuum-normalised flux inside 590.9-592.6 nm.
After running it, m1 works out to 0.42 mag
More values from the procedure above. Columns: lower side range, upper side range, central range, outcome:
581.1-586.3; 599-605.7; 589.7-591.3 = 0.444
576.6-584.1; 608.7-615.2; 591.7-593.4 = 0.405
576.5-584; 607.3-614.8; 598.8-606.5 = 0.108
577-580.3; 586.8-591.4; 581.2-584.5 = -0.114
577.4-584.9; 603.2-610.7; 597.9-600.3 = 0.202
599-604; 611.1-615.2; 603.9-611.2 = -0.038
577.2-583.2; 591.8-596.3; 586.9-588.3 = 0.187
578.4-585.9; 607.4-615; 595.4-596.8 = 0.332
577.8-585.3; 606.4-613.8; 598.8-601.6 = 0.175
